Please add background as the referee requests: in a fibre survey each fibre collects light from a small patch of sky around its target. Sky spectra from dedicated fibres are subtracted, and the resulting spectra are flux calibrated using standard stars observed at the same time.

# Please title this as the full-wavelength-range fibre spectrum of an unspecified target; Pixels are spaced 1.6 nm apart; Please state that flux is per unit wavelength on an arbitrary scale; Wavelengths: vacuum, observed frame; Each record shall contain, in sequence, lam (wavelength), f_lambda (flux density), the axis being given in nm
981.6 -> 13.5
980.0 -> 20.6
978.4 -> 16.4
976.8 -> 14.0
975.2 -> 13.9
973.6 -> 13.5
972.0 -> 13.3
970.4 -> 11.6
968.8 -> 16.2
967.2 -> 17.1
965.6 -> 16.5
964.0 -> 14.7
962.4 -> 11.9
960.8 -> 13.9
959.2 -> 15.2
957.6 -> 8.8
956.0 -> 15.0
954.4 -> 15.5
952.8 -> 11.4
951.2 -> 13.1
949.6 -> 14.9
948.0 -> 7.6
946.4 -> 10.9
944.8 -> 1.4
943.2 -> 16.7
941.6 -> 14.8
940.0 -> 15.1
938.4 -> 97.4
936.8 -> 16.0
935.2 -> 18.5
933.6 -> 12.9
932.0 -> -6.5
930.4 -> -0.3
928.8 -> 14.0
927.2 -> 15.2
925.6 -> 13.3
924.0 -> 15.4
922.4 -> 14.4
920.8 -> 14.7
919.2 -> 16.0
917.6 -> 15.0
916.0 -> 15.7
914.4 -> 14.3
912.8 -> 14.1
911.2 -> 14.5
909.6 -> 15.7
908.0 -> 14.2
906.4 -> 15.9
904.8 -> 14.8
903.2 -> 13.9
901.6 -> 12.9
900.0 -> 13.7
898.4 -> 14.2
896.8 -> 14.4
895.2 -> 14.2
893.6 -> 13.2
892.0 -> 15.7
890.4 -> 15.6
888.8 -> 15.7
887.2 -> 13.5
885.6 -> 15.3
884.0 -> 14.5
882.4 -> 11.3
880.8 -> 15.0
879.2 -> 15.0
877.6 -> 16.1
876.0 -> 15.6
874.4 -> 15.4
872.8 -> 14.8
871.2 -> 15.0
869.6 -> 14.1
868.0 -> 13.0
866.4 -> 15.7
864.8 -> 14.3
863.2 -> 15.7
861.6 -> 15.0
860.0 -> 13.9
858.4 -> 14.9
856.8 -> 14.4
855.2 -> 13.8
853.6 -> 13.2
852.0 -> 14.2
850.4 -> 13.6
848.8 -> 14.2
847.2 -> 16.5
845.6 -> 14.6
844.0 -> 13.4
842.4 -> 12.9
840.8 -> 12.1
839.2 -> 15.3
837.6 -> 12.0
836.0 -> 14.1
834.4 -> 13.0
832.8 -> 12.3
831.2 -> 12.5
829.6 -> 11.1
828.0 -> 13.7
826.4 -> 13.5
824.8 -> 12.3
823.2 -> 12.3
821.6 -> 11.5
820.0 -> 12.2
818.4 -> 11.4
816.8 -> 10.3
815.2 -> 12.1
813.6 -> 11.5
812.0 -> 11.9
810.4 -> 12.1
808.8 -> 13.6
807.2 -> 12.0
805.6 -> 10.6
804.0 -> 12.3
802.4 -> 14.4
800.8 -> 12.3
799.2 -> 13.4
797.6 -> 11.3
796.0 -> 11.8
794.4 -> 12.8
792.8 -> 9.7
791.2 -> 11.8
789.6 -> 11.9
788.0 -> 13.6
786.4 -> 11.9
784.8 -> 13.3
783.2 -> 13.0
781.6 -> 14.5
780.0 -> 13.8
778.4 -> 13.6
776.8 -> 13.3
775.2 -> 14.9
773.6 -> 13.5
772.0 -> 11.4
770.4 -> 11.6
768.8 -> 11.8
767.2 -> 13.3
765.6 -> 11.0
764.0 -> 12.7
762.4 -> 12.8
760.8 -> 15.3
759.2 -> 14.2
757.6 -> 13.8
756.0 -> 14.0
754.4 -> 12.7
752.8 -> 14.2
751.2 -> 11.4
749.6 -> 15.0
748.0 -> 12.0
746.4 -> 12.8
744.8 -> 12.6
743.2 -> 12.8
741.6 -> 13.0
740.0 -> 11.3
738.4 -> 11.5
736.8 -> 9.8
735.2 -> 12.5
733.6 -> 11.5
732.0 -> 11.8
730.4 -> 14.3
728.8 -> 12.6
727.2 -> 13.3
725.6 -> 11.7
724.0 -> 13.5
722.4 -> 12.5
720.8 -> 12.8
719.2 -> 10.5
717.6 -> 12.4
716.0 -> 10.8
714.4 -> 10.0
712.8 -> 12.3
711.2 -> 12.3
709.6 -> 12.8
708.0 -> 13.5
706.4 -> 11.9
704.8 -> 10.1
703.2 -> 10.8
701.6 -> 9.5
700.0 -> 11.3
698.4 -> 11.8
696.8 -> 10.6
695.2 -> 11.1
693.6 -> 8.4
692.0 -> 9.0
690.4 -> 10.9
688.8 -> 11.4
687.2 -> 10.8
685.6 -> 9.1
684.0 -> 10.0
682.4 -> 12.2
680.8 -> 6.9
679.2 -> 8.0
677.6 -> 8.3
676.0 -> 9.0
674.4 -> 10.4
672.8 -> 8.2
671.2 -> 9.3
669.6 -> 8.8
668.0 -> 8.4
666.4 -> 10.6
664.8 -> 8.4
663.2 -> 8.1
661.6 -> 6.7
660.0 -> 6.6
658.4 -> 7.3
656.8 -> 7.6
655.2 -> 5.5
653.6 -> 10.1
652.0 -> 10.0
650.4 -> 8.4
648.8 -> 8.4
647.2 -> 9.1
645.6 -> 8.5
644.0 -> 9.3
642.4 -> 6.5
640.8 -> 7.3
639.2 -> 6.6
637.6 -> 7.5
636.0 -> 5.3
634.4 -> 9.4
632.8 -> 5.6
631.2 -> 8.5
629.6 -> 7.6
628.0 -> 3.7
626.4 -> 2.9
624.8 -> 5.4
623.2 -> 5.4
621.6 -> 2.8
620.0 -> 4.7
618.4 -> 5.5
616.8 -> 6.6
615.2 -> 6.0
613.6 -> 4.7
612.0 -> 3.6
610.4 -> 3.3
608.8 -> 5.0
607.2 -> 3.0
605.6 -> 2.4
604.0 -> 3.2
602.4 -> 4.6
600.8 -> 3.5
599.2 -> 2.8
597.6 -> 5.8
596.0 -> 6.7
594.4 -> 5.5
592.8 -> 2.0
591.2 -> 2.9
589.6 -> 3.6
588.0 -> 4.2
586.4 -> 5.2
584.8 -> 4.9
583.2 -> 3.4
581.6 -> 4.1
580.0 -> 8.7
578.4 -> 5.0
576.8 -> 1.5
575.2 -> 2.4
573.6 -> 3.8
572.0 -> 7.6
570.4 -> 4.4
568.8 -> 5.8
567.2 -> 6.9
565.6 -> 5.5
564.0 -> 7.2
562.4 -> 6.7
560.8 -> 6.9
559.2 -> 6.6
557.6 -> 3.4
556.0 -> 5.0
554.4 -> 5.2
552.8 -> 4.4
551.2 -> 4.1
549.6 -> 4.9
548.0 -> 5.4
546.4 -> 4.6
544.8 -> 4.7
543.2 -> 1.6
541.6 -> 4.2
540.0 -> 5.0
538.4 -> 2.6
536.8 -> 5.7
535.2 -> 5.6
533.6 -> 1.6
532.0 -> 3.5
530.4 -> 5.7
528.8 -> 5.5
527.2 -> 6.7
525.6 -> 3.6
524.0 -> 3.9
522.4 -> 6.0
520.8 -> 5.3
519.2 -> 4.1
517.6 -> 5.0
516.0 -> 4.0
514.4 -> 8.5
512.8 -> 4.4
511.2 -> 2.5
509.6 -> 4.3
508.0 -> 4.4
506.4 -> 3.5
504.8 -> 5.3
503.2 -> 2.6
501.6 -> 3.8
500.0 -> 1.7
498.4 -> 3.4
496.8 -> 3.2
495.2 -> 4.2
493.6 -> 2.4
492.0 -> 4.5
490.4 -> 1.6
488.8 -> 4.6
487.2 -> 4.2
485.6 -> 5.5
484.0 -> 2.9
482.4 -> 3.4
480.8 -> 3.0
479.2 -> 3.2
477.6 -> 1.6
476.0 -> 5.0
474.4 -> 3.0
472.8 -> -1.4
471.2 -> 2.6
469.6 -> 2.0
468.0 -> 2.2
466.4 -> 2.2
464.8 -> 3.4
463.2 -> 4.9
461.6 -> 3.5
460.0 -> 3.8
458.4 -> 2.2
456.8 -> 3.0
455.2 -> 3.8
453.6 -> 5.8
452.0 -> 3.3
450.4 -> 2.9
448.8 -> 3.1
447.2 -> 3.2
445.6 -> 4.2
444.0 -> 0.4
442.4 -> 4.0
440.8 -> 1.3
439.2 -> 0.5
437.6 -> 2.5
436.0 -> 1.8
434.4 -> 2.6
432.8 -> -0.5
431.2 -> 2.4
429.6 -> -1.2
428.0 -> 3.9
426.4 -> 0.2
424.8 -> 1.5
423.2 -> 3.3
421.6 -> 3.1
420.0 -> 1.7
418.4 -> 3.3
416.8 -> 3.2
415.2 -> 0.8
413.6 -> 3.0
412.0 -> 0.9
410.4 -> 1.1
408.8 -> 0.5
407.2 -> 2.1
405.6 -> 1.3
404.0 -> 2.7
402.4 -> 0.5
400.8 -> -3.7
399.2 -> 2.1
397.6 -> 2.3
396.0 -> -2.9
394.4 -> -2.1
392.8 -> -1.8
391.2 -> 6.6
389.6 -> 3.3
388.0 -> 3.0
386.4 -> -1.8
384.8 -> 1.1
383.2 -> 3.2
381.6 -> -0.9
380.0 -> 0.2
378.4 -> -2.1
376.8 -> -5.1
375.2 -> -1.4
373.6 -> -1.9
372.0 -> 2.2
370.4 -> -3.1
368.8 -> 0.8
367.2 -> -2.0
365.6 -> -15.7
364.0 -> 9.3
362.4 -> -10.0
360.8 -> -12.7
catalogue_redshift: 0.58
